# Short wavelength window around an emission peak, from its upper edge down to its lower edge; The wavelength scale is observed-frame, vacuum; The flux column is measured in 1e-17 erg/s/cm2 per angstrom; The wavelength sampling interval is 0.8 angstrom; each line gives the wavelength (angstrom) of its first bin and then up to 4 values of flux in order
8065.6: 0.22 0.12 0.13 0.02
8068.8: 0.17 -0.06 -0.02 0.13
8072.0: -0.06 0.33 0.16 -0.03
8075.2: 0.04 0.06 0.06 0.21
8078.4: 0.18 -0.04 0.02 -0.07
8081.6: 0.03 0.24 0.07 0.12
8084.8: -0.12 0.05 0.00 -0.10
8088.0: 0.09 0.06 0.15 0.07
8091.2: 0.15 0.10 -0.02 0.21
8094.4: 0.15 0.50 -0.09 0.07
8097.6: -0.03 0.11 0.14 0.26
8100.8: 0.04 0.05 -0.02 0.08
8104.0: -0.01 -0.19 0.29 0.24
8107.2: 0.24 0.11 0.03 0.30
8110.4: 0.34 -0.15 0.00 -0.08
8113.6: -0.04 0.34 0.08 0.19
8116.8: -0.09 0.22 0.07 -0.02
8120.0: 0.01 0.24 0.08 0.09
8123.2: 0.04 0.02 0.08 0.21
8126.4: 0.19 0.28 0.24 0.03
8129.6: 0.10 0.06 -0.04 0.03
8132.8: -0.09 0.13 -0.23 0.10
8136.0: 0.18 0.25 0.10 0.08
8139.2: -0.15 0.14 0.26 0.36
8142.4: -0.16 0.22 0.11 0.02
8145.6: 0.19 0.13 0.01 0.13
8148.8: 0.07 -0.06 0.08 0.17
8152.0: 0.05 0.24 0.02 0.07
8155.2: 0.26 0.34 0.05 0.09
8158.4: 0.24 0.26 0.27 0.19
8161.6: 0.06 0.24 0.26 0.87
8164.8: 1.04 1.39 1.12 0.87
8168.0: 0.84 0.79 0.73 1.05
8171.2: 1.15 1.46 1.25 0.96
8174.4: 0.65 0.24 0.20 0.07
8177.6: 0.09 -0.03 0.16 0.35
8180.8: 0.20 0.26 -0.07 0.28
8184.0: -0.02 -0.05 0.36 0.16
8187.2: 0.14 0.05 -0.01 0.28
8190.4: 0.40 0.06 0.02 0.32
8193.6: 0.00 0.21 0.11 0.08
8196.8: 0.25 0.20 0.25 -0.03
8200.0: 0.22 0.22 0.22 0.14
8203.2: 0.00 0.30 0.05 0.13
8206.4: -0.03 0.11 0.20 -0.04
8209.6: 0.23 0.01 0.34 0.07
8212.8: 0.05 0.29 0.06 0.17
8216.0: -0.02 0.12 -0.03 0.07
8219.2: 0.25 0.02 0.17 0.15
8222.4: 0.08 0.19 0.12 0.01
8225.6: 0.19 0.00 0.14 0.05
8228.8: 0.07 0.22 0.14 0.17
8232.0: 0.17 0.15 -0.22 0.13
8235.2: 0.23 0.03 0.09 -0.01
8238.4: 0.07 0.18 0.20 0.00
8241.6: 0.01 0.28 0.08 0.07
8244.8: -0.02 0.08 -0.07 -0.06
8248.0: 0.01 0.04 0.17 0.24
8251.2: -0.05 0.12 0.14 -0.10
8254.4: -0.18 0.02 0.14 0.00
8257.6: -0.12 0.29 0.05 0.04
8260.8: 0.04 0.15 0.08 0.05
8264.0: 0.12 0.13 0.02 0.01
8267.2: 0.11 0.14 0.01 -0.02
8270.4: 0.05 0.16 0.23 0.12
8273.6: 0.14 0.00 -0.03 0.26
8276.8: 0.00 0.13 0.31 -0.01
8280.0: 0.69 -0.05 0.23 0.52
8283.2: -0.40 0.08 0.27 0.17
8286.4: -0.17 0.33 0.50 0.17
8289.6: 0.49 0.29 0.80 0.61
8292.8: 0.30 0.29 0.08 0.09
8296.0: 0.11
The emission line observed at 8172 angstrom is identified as [O II] 3727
